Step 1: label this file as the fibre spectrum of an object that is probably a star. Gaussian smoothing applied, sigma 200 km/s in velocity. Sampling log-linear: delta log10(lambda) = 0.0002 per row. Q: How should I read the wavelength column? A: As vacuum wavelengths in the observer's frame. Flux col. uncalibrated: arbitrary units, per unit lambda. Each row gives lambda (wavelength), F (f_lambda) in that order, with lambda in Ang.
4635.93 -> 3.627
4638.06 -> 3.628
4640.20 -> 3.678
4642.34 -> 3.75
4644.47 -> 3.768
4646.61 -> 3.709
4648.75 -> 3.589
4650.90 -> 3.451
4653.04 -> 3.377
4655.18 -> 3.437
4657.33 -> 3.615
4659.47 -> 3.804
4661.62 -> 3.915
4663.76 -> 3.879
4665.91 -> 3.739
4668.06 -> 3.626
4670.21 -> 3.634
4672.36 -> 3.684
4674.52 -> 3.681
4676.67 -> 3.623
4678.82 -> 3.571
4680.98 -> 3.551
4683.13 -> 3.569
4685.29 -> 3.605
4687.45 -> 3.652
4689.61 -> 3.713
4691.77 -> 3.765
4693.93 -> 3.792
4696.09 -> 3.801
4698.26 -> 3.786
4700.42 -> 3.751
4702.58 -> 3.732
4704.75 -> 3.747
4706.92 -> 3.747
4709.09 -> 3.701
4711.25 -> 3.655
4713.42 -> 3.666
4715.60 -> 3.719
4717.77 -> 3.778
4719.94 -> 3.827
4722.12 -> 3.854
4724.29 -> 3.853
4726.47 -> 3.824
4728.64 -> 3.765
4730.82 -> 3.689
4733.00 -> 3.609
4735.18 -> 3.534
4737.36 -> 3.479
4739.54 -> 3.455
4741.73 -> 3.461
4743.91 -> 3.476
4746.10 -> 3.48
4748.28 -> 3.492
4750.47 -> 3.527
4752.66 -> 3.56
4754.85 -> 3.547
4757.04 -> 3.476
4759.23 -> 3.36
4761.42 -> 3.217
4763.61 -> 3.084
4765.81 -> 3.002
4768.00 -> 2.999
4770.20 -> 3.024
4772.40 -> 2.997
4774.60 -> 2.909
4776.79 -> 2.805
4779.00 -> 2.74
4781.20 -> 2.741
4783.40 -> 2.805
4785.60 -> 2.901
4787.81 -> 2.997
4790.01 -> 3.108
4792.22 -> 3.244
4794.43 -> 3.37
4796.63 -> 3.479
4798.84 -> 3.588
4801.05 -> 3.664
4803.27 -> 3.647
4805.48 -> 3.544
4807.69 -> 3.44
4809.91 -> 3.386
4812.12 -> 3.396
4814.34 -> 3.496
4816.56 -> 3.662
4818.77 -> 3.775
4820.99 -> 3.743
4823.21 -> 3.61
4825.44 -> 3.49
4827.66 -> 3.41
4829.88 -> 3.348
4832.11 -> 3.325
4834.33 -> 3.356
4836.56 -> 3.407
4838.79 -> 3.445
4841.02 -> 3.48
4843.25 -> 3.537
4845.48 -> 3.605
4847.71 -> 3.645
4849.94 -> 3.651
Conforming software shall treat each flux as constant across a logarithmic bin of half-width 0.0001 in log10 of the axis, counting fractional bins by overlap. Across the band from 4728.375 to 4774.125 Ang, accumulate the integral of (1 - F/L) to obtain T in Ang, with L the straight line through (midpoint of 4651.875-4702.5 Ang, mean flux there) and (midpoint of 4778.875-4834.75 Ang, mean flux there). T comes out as 1.6 Ang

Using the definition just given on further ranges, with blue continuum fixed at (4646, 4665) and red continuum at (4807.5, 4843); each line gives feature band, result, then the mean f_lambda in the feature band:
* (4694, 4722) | -1.2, 3.75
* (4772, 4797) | 3.8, 3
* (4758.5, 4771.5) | 1.6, 3.11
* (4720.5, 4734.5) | -0.7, 3.76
